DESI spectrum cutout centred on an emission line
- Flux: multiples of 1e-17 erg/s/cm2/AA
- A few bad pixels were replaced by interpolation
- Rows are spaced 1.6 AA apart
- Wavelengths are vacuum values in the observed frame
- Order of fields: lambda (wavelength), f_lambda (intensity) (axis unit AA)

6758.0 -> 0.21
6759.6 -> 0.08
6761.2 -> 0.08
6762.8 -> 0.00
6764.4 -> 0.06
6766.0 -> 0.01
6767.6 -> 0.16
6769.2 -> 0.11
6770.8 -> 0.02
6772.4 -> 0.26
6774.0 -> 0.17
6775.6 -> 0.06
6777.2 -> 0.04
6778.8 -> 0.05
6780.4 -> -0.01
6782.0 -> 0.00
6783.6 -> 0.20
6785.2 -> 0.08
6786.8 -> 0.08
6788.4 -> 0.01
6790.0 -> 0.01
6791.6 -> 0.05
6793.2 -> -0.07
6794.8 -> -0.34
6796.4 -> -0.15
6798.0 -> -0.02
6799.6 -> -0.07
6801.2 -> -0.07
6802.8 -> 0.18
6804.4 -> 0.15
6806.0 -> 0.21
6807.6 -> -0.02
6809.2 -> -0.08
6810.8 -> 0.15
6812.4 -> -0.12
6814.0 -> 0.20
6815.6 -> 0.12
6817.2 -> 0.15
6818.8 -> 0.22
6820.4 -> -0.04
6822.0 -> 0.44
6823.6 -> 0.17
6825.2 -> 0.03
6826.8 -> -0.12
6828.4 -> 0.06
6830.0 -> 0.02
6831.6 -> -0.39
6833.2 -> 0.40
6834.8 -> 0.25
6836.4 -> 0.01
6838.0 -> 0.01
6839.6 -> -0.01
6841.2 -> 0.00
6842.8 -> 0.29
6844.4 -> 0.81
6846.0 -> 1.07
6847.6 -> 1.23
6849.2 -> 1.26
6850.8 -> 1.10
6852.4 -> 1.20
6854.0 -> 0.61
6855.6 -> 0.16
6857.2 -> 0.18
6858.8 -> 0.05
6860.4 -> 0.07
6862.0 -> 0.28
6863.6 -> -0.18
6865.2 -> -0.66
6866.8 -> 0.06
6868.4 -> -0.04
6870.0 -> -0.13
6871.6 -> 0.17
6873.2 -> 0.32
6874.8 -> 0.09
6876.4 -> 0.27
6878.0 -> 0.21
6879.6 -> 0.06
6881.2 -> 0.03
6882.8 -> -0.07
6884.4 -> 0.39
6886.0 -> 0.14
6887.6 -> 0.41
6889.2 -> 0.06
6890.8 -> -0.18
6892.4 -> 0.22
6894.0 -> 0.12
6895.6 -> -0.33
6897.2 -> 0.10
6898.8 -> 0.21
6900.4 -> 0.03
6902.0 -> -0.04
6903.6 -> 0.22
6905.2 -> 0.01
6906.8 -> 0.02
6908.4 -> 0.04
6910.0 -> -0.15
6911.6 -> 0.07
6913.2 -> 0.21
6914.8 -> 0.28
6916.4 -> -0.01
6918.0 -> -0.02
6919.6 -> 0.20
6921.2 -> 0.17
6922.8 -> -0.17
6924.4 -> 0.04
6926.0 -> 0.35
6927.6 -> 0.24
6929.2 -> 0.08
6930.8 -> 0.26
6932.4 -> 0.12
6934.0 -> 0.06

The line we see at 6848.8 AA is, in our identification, [O II] 3727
